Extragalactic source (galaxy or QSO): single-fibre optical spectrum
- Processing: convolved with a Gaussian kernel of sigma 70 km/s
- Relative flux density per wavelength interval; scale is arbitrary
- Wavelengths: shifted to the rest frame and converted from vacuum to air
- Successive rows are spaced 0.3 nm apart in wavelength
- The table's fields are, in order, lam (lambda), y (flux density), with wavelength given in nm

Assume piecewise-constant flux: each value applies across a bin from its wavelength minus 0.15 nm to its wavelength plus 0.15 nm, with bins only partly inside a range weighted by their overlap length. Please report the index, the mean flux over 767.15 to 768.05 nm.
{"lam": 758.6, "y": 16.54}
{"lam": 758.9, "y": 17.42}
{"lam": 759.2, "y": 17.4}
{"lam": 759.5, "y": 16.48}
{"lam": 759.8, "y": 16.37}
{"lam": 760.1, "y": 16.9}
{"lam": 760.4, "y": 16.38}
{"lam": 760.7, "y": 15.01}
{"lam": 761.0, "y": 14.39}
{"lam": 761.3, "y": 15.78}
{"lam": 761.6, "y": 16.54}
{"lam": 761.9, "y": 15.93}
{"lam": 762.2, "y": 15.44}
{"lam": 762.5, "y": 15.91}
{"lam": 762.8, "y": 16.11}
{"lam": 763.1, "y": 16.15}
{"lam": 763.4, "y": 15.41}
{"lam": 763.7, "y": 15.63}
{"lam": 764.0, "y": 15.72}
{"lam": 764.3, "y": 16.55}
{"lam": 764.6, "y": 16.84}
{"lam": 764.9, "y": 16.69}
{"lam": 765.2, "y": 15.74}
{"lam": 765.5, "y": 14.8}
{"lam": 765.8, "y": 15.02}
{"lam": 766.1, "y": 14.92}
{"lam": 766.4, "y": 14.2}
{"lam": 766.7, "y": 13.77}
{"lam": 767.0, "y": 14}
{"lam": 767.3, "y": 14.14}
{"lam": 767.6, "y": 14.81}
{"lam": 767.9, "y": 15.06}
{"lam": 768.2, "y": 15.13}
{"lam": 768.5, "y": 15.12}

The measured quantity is 14.7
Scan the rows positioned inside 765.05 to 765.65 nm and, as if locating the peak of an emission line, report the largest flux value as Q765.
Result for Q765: 15.74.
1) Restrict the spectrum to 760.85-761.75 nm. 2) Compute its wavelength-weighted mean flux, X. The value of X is 15.6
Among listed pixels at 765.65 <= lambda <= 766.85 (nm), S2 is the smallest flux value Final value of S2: 13.77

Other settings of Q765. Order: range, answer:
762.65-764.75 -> 16.84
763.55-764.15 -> 15.72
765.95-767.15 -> 14.92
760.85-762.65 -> 16.54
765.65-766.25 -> 15.02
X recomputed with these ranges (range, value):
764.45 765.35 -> 16.4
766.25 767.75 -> 14.2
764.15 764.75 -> 16.7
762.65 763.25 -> 16.1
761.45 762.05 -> 16.2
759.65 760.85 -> 16.2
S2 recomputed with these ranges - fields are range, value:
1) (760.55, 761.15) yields 14.39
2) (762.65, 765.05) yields 15.41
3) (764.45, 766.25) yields 14.8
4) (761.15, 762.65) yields 15.44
